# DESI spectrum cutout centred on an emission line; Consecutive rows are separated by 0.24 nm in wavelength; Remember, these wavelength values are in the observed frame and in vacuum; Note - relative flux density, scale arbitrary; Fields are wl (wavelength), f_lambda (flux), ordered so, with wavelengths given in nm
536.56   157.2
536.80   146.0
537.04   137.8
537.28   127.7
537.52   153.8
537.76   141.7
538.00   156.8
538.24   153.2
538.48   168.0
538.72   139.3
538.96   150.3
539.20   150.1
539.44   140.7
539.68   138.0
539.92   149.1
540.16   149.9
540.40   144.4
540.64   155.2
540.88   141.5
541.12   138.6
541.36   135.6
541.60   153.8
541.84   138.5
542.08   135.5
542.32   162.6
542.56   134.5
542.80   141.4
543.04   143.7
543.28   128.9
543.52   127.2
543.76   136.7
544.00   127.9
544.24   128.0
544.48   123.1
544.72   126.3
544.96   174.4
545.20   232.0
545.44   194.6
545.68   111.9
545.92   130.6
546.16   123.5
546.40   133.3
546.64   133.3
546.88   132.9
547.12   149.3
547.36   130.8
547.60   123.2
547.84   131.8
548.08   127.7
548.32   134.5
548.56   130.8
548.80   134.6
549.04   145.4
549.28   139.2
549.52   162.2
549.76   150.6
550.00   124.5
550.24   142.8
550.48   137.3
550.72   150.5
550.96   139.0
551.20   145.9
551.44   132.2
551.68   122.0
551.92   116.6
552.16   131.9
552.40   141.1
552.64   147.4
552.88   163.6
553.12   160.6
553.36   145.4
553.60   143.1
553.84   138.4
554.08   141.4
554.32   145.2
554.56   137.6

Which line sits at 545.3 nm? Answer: H-beta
